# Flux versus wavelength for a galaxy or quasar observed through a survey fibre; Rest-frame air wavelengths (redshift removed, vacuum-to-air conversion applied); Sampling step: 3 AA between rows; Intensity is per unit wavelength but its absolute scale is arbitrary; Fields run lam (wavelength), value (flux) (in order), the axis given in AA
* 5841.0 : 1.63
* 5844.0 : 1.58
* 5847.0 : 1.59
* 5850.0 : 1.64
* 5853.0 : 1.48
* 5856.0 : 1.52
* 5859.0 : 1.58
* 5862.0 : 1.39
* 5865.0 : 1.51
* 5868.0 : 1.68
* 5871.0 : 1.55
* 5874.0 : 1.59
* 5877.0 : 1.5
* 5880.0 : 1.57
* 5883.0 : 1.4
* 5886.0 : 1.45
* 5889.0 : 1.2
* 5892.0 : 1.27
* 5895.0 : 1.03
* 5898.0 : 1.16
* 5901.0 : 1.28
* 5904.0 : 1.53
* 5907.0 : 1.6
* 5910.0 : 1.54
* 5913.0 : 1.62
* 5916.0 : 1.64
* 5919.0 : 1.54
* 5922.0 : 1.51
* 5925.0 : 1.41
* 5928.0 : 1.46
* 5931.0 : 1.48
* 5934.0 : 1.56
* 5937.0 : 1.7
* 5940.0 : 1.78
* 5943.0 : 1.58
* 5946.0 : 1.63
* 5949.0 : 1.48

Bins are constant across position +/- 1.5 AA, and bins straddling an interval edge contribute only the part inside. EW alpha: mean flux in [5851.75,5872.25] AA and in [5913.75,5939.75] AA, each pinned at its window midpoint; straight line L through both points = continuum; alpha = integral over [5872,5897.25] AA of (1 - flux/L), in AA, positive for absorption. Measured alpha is 2.7 AA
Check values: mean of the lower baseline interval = 1.53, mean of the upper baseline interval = 1.55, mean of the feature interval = 1.37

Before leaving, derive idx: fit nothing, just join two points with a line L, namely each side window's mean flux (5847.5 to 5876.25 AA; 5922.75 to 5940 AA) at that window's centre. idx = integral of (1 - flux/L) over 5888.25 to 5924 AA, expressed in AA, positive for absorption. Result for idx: 3.0 AA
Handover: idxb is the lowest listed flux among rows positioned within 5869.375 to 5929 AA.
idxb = 1.03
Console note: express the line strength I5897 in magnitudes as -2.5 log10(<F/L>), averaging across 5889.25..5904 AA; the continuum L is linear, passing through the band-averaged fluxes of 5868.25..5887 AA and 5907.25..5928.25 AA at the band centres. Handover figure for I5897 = 0.25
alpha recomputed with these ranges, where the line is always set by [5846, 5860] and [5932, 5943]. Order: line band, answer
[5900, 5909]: 0.8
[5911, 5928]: 1.0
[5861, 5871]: 0.2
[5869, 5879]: 0.2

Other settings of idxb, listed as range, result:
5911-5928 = 1.41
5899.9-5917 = 1.28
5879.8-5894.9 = 1.2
